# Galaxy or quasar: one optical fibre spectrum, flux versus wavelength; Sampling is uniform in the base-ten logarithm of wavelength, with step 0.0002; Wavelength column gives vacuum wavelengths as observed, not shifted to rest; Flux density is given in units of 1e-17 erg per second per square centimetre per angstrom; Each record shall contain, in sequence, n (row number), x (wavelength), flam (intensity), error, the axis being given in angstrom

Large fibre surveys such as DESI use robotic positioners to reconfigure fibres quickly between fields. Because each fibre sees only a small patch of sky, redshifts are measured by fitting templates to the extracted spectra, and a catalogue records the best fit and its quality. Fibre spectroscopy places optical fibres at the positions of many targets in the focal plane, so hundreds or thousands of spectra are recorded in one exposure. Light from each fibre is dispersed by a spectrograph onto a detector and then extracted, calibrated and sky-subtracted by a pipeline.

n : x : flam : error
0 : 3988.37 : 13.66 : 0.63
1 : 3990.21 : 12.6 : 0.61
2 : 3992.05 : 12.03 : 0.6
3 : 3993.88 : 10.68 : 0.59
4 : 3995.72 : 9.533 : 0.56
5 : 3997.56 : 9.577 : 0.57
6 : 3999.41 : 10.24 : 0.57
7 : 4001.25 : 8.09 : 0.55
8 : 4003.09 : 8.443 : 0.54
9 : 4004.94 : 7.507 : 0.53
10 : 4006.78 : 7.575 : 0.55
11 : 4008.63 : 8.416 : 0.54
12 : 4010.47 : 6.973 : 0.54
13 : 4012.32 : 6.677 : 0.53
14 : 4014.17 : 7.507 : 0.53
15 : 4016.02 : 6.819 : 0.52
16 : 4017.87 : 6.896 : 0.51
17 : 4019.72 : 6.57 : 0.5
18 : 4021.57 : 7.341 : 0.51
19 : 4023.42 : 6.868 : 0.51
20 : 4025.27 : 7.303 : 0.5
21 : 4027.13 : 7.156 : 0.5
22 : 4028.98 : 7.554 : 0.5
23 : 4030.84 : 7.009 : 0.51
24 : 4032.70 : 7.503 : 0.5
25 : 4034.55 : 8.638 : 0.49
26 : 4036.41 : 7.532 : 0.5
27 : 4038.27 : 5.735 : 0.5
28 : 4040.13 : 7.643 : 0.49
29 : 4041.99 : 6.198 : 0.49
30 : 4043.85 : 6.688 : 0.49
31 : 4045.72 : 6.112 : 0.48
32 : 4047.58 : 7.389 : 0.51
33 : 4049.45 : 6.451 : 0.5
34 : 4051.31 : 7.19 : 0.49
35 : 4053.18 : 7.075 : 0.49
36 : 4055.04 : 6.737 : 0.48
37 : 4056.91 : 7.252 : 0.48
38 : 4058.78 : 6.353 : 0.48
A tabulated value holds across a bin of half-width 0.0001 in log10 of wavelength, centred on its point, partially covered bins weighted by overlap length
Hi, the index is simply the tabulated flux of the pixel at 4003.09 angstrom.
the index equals 8.443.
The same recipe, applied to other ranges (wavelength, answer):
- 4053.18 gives 7.075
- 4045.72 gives 6.112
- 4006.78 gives 7.575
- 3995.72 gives 9.533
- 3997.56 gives 9.577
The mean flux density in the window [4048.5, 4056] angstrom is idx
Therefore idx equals 6.87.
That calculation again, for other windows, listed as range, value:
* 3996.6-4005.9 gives 8.76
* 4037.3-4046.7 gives 6.48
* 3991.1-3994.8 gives 11.4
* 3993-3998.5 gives 9.91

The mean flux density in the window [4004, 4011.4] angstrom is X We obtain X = 7.62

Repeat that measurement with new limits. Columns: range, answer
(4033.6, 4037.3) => 8.1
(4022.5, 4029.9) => 7.22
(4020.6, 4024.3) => 7.11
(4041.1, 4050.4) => 6.57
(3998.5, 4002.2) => 9.17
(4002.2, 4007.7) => 7.84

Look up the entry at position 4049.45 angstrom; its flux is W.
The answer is 6.451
